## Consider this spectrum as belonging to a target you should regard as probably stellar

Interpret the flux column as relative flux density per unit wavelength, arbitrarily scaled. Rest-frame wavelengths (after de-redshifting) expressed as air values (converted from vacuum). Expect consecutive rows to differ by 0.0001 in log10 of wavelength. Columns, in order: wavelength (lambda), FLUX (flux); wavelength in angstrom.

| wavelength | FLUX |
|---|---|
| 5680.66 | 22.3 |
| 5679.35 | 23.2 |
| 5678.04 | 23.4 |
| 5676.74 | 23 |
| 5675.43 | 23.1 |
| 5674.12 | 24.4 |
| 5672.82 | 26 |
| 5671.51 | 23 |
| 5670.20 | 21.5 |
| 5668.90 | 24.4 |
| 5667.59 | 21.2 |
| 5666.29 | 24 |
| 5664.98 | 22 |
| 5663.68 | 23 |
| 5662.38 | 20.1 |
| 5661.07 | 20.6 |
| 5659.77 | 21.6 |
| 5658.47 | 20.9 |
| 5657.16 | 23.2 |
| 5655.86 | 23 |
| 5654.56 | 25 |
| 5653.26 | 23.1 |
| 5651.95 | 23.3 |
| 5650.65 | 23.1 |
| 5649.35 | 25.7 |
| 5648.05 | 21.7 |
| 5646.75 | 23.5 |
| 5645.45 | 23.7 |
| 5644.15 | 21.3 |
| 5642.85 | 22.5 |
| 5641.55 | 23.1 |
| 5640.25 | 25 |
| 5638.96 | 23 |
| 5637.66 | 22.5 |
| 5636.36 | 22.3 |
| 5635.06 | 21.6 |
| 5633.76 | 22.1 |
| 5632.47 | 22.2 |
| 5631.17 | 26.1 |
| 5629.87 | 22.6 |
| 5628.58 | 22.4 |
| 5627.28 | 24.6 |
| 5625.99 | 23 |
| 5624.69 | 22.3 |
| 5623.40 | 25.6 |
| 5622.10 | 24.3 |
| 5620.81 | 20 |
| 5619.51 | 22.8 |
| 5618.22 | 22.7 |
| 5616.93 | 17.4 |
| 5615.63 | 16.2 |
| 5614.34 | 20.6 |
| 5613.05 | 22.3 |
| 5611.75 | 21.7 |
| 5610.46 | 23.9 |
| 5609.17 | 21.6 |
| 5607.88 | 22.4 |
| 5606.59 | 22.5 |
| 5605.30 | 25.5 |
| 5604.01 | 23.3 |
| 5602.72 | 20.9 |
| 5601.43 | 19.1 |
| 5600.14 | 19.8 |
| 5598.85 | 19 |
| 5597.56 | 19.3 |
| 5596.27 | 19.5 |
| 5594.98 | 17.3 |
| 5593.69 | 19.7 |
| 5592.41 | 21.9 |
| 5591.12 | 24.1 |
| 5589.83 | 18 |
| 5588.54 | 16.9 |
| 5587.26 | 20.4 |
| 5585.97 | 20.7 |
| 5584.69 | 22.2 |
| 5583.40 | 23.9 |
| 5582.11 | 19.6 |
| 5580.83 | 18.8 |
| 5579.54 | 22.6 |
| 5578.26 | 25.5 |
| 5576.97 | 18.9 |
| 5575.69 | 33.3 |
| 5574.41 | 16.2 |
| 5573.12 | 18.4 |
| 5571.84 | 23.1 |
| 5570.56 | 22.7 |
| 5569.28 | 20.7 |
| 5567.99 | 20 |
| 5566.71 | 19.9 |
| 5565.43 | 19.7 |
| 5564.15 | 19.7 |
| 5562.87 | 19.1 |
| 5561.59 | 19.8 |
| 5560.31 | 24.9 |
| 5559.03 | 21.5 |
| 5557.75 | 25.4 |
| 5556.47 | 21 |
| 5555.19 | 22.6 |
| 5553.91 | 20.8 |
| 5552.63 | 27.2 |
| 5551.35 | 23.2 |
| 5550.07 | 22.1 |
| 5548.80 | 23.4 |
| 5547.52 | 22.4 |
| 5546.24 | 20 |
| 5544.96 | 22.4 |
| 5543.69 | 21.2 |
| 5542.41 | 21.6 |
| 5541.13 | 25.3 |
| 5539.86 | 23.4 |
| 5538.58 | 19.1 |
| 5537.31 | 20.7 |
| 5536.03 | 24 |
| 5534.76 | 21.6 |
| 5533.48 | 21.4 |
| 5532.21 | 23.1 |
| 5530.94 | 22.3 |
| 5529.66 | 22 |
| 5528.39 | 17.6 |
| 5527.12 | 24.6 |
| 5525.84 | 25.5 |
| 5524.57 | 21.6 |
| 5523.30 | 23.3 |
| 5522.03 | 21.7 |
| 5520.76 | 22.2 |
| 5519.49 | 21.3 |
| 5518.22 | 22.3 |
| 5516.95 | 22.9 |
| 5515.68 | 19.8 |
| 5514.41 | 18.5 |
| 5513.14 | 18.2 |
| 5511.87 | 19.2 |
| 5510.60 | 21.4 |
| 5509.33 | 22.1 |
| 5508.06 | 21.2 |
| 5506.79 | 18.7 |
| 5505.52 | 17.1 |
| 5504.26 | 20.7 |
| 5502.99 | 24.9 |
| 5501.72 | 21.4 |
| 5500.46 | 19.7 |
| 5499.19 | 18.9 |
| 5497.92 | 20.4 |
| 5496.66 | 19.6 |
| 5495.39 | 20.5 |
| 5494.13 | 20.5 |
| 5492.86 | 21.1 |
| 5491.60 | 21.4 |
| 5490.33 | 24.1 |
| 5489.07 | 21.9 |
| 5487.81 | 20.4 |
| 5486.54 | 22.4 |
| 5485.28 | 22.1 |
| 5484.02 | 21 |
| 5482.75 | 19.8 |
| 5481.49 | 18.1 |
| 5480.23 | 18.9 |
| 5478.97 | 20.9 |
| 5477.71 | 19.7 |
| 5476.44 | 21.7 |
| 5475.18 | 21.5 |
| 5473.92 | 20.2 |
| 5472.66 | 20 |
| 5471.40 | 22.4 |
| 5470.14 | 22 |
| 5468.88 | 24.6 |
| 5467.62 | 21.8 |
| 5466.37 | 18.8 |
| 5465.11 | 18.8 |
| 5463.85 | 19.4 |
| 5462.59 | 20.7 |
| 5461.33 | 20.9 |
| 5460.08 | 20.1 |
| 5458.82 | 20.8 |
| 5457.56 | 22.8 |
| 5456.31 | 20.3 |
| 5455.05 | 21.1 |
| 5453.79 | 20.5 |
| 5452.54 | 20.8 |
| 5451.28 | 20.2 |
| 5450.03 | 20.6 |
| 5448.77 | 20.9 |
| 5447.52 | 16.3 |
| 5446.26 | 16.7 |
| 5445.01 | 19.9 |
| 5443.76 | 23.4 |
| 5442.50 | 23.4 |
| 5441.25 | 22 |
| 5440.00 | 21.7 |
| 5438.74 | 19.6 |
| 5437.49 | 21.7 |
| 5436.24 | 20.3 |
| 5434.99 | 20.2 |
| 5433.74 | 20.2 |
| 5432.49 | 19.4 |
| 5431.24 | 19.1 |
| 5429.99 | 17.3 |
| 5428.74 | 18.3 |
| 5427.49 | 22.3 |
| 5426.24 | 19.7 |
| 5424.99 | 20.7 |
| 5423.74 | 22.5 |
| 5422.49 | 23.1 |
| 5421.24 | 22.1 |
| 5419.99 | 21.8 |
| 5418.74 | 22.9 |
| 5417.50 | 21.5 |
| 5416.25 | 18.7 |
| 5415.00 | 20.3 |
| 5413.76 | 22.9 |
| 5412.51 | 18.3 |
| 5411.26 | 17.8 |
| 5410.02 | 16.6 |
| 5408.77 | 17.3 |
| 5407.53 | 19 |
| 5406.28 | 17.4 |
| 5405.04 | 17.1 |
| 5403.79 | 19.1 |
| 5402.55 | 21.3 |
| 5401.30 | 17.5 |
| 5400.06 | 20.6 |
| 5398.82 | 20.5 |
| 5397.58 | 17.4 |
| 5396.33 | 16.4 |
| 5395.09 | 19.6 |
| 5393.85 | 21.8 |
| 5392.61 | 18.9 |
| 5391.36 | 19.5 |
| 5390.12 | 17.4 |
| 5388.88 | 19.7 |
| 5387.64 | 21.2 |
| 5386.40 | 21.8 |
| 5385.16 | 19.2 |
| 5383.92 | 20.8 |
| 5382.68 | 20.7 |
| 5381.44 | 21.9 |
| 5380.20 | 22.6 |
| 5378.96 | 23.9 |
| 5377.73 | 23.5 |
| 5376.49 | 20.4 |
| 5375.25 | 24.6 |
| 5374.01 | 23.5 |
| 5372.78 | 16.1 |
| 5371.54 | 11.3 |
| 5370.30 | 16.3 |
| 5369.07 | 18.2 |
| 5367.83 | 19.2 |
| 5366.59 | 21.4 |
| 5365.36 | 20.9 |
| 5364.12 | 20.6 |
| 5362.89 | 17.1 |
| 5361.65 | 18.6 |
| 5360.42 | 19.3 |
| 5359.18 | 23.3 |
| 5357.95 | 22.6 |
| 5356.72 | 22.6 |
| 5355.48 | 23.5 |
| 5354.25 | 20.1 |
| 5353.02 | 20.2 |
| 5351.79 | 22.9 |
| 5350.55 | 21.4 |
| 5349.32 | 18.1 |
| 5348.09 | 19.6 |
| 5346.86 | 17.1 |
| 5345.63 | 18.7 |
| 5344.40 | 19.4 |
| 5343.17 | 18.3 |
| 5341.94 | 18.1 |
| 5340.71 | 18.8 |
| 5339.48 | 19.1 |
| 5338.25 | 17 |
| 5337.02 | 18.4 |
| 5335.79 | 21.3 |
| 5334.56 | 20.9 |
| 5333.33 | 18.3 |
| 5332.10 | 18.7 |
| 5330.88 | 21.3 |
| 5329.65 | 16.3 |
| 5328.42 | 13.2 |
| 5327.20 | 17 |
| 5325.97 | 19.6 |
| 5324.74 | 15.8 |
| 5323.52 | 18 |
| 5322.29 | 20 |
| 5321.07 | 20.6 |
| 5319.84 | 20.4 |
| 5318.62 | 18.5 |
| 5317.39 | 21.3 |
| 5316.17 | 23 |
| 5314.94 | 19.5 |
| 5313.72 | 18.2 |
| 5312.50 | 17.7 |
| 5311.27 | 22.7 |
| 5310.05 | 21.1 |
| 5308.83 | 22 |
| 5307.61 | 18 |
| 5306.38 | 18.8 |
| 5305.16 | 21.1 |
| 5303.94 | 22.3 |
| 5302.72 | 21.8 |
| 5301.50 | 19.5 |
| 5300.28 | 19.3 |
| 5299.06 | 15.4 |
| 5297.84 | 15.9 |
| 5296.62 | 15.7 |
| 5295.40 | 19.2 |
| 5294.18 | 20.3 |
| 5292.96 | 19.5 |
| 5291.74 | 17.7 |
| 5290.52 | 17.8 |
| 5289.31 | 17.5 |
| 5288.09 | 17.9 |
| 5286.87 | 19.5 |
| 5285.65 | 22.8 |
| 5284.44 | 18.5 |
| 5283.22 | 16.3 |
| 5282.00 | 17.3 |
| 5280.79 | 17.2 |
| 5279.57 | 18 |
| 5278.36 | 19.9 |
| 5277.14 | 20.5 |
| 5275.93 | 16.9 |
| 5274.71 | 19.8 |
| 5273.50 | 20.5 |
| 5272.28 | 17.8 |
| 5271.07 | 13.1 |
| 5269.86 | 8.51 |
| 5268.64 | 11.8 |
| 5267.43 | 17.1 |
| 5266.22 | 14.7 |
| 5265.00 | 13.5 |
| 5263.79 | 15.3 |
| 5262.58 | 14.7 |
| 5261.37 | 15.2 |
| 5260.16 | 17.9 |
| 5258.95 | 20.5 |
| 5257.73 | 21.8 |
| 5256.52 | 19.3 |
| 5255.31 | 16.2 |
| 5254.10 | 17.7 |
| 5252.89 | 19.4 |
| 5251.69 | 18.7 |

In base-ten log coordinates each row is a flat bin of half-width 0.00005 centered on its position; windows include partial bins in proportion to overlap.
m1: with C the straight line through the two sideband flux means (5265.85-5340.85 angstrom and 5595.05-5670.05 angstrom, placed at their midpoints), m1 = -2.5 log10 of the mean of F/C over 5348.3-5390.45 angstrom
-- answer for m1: -0.07 mag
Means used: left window 18.5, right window 22.2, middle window 20.5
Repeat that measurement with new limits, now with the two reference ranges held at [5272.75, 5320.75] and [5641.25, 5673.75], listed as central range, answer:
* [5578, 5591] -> 0.06 mag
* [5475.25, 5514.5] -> 0.03 mag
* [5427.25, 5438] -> 0.04 mag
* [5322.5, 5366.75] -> 0.02 mag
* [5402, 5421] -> 0.05 mag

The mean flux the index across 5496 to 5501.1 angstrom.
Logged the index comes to 19.7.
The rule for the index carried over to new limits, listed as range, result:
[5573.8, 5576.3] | 24.8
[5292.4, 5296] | 19.7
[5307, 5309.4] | 20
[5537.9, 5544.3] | 22.1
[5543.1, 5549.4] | 21.9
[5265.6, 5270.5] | 13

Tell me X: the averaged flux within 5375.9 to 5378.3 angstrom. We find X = 21.9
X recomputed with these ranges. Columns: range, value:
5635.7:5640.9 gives 23.2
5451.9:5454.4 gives 20.7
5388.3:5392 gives 18.8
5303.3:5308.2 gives 20.1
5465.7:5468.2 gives 20.3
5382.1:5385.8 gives 20.2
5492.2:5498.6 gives 20.4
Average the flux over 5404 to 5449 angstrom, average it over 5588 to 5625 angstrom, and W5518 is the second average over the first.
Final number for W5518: 1.05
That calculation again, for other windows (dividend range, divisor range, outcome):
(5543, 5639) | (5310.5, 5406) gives 1.10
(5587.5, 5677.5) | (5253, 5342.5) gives 1.21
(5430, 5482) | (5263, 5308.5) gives 1.15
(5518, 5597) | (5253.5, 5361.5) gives 1.16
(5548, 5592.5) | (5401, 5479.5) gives 1.06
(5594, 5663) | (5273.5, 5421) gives 1.14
